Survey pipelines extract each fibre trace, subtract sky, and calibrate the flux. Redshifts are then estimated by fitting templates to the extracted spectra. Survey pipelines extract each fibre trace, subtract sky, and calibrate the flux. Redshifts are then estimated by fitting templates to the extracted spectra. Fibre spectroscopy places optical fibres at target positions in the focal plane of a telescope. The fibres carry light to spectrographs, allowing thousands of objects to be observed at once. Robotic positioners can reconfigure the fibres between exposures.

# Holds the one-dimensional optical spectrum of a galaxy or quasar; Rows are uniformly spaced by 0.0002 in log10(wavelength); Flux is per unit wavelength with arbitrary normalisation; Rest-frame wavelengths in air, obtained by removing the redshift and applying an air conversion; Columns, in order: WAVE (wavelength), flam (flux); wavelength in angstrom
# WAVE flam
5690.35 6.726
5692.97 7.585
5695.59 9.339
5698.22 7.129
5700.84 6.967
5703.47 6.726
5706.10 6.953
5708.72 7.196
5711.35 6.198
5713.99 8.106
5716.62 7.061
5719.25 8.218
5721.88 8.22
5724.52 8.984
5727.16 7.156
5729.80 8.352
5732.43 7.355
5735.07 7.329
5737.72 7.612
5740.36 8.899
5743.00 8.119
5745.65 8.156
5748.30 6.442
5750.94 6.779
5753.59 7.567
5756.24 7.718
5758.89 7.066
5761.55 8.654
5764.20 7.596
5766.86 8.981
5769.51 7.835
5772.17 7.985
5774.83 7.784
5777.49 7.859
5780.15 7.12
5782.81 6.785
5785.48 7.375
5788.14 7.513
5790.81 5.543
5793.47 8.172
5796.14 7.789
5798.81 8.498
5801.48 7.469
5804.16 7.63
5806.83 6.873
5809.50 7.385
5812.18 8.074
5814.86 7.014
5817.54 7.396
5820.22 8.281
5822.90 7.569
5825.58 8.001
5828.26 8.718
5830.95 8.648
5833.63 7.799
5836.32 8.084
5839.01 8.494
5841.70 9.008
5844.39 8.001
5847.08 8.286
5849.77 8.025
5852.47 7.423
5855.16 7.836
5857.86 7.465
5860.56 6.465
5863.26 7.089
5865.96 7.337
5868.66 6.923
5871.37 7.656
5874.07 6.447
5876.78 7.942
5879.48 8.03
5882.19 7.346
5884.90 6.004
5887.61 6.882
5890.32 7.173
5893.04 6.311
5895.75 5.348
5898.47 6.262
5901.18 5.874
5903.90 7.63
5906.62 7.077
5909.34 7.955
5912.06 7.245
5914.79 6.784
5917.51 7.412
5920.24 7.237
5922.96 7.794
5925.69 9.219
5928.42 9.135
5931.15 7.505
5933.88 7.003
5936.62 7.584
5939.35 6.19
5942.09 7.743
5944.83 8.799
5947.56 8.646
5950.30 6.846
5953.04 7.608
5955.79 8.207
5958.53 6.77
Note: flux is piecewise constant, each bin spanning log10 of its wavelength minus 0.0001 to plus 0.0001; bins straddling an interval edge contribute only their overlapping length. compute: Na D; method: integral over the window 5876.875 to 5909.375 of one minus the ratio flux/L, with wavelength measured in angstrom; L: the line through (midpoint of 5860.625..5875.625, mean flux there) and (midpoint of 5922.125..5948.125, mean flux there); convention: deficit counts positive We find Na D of 2.4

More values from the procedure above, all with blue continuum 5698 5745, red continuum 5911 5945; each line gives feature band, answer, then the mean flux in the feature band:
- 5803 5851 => -2.17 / 7.96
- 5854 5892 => 2.23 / 7.17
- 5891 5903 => 2.43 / 6.08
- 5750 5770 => -0.47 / 7.79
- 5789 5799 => 0.30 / 7.39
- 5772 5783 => 0.12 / 7.53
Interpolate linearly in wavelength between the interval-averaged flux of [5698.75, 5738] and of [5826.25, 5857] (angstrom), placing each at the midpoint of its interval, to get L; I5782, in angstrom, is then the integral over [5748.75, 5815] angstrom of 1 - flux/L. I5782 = 2.5 angstrom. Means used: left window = 7.49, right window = 8.19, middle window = 7.56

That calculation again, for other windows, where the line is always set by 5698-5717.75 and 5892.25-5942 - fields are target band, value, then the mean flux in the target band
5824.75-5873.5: -4.50 angstrom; 7.82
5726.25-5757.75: -2.49 angstrom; 7.63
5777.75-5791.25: 0.14 angstrom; 7.03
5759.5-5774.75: -2.22 angstrom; 8.12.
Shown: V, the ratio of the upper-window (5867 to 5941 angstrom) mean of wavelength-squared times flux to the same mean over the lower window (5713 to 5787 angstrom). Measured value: 1.0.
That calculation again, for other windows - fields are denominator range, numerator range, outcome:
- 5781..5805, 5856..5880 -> 1.00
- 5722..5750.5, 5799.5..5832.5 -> 1.02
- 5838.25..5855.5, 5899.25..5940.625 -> 0.93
